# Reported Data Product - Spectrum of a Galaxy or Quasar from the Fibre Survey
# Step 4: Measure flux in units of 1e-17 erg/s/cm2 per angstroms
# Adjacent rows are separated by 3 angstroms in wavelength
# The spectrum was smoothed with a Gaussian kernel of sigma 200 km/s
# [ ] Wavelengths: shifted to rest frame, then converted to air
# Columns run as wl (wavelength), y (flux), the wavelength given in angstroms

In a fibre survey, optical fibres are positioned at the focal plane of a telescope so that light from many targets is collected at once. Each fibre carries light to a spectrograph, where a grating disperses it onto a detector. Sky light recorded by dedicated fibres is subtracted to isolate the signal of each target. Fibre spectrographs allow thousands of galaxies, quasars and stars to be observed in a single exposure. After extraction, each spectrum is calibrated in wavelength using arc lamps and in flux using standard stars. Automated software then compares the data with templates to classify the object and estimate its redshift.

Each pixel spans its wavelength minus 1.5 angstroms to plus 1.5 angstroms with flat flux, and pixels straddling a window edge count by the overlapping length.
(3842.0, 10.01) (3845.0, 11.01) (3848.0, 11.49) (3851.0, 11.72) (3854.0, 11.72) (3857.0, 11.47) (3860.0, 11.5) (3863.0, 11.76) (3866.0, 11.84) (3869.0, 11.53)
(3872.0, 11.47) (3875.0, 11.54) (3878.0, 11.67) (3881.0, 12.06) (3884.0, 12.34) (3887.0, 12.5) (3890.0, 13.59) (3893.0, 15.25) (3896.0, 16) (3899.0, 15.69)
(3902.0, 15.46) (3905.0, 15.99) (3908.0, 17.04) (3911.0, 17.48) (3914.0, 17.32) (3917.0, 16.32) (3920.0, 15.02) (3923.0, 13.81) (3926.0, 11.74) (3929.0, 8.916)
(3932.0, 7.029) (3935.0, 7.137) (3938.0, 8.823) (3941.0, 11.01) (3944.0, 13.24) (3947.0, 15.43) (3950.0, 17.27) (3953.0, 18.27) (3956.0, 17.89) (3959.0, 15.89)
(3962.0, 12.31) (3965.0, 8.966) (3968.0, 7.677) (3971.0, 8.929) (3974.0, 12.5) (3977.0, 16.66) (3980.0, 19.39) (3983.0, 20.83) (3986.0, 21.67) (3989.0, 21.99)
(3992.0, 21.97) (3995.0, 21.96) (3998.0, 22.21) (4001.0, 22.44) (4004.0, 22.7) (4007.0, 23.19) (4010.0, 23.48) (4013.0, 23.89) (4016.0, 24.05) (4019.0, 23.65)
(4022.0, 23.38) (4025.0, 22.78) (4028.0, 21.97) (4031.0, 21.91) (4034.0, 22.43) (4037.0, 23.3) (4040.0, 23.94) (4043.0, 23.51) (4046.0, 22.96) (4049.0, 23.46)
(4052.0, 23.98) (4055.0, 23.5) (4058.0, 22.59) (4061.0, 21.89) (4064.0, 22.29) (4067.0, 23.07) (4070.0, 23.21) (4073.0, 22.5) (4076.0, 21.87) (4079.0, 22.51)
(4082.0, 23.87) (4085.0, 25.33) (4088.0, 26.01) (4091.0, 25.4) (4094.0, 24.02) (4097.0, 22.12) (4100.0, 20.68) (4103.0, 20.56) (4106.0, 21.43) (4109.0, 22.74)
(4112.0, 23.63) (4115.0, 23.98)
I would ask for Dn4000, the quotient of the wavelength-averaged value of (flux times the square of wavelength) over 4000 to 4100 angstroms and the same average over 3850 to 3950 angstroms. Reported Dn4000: 1.9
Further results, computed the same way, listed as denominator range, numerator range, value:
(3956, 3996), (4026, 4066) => 1.46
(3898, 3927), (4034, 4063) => 1.59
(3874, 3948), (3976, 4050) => 1.78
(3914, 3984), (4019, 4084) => 1.81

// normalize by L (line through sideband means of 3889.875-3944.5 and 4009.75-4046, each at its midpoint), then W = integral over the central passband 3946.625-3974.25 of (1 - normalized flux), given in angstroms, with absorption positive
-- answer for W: 5.8 angstroms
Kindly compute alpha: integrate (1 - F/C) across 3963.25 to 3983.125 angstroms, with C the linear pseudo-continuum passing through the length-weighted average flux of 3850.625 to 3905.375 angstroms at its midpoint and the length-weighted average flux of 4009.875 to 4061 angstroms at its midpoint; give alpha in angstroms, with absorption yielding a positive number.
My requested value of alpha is 6.4 angstroms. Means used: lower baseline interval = 12.9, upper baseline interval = 23.2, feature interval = 13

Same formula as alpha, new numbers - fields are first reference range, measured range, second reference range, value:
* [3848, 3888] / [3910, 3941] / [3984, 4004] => 7.66 angstroms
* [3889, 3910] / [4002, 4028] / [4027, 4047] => -1.88 angstroms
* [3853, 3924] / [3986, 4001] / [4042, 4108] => -2.41 angstroms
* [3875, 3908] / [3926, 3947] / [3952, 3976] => 5.21 angstroms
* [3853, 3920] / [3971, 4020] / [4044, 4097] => -3.66 angstroms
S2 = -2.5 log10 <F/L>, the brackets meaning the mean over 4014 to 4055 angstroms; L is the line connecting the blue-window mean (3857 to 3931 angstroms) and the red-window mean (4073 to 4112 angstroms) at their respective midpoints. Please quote -0.15 mag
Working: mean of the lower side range 13.6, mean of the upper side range 23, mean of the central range 23.2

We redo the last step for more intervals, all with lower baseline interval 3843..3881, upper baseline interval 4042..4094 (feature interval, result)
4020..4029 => -0.094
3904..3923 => -0.128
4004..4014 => -0.168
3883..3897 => -0.058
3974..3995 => -0.074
